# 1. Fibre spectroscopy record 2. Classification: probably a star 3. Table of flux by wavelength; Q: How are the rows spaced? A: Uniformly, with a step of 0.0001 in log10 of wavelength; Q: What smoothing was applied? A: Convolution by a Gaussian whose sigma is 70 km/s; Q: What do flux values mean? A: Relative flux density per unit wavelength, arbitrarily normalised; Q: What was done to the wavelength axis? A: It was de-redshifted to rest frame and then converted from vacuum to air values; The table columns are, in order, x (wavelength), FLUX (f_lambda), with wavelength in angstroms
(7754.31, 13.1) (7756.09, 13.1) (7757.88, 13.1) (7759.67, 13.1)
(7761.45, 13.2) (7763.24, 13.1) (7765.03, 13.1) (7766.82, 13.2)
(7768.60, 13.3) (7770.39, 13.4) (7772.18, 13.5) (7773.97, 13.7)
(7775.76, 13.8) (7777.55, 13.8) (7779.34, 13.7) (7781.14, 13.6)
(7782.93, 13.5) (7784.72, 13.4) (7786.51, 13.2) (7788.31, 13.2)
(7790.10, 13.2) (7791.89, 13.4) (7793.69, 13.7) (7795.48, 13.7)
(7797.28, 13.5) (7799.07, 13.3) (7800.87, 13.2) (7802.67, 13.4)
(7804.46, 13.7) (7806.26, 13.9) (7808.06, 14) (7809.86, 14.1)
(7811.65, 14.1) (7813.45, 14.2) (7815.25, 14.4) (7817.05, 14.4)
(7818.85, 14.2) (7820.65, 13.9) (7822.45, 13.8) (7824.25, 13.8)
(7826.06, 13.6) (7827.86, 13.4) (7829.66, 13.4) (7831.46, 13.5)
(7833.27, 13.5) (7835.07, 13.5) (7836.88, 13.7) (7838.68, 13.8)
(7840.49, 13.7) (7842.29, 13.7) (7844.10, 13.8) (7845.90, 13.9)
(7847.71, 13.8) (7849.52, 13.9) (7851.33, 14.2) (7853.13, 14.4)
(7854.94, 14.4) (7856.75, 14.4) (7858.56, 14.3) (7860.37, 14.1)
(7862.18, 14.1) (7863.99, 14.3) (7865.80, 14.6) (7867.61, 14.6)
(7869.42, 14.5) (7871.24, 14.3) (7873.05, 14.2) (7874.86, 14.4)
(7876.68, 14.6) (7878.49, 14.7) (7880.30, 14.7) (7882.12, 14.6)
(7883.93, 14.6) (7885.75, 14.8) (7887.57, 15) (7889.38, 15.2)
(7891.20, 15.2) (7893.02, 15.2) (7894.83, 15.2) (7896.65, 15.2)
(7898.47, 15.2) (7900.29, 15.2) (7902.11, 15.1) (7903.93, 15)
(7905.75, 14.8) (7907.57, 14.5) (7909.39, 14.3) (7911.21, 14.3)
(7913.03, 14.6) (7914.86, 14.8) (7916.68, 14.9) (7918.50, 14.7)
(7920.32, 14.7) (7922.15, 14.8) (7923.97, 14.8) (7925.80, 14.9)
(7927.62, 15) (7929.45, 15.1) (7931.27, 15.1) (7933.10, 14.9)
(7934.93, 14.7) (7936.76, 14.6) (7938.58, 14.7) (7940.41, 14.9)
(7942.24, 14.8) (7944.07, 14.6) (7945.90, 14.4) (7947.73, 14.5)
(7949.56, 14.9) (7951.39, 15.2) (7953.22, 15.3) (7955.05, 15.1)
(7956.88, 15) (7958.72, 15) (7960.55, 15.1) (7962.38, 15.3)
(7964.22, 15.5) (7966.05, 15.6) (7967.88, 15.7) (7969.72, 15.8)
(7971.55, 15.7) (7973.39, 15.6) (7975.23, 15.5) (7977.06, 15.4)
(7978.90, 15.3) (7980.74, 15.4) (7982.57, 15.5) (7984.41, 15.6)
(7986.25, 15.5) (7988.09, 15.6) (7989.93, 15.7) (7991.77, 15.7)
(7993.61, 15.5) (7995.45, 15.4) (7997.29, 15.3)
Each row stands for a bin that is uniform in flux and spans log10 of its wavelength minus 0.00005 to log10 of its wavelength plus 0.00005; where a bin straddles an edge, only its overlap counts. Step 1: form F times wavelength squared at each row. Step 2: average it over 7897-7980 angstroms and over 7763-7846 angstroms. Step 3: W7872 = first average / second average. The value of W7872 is 1.14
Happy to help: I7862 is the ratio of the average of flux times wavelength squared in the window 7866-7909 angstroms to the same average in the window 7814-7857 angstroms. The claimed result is 1.08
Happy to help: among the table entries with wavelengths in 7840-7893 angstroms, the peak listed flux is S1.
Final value 15.2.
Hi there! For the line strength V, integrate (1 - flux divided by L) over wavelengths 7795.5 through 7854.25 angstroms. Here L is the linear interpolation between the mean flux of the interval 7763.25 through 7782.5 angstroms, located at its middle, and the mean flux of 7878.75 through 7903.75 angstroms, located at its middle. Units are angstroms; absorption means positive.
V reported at 1.5 angstroms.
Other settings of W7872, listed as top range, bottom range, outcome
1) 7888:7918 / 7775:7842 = 1.12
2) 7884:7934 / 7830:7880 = 1.07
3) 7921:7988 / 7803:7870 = 1.12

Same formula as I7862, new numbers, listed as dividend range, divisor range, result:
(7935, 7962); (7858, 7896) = 1.03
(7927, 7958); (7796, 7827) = 1.11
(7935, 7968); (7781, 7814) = 1.15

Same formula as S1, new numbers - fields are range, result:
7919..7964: 15.3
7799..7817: 14.4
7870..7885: 14.7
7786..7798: 13.7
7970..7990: 15.7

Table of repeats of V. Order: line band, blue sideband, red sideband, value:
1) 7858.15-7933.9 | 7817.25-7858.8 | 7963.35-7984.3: -0.9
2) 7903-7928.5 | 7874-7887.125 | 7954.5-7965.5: 0.3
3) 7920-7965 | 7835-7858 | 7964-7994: 0.6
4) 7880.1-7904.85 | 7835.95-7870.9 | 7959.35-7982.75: -0.8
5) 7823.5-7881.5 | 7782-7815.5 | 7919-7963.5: 0.2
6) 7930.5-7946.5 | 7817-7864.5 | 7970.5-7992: 0.3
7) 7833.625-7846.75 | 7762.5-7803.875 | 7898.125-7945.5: 0.3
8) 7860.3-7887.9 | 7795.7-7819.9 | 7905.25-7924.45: -0.3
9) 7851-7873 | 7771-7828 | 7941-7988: -0.1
